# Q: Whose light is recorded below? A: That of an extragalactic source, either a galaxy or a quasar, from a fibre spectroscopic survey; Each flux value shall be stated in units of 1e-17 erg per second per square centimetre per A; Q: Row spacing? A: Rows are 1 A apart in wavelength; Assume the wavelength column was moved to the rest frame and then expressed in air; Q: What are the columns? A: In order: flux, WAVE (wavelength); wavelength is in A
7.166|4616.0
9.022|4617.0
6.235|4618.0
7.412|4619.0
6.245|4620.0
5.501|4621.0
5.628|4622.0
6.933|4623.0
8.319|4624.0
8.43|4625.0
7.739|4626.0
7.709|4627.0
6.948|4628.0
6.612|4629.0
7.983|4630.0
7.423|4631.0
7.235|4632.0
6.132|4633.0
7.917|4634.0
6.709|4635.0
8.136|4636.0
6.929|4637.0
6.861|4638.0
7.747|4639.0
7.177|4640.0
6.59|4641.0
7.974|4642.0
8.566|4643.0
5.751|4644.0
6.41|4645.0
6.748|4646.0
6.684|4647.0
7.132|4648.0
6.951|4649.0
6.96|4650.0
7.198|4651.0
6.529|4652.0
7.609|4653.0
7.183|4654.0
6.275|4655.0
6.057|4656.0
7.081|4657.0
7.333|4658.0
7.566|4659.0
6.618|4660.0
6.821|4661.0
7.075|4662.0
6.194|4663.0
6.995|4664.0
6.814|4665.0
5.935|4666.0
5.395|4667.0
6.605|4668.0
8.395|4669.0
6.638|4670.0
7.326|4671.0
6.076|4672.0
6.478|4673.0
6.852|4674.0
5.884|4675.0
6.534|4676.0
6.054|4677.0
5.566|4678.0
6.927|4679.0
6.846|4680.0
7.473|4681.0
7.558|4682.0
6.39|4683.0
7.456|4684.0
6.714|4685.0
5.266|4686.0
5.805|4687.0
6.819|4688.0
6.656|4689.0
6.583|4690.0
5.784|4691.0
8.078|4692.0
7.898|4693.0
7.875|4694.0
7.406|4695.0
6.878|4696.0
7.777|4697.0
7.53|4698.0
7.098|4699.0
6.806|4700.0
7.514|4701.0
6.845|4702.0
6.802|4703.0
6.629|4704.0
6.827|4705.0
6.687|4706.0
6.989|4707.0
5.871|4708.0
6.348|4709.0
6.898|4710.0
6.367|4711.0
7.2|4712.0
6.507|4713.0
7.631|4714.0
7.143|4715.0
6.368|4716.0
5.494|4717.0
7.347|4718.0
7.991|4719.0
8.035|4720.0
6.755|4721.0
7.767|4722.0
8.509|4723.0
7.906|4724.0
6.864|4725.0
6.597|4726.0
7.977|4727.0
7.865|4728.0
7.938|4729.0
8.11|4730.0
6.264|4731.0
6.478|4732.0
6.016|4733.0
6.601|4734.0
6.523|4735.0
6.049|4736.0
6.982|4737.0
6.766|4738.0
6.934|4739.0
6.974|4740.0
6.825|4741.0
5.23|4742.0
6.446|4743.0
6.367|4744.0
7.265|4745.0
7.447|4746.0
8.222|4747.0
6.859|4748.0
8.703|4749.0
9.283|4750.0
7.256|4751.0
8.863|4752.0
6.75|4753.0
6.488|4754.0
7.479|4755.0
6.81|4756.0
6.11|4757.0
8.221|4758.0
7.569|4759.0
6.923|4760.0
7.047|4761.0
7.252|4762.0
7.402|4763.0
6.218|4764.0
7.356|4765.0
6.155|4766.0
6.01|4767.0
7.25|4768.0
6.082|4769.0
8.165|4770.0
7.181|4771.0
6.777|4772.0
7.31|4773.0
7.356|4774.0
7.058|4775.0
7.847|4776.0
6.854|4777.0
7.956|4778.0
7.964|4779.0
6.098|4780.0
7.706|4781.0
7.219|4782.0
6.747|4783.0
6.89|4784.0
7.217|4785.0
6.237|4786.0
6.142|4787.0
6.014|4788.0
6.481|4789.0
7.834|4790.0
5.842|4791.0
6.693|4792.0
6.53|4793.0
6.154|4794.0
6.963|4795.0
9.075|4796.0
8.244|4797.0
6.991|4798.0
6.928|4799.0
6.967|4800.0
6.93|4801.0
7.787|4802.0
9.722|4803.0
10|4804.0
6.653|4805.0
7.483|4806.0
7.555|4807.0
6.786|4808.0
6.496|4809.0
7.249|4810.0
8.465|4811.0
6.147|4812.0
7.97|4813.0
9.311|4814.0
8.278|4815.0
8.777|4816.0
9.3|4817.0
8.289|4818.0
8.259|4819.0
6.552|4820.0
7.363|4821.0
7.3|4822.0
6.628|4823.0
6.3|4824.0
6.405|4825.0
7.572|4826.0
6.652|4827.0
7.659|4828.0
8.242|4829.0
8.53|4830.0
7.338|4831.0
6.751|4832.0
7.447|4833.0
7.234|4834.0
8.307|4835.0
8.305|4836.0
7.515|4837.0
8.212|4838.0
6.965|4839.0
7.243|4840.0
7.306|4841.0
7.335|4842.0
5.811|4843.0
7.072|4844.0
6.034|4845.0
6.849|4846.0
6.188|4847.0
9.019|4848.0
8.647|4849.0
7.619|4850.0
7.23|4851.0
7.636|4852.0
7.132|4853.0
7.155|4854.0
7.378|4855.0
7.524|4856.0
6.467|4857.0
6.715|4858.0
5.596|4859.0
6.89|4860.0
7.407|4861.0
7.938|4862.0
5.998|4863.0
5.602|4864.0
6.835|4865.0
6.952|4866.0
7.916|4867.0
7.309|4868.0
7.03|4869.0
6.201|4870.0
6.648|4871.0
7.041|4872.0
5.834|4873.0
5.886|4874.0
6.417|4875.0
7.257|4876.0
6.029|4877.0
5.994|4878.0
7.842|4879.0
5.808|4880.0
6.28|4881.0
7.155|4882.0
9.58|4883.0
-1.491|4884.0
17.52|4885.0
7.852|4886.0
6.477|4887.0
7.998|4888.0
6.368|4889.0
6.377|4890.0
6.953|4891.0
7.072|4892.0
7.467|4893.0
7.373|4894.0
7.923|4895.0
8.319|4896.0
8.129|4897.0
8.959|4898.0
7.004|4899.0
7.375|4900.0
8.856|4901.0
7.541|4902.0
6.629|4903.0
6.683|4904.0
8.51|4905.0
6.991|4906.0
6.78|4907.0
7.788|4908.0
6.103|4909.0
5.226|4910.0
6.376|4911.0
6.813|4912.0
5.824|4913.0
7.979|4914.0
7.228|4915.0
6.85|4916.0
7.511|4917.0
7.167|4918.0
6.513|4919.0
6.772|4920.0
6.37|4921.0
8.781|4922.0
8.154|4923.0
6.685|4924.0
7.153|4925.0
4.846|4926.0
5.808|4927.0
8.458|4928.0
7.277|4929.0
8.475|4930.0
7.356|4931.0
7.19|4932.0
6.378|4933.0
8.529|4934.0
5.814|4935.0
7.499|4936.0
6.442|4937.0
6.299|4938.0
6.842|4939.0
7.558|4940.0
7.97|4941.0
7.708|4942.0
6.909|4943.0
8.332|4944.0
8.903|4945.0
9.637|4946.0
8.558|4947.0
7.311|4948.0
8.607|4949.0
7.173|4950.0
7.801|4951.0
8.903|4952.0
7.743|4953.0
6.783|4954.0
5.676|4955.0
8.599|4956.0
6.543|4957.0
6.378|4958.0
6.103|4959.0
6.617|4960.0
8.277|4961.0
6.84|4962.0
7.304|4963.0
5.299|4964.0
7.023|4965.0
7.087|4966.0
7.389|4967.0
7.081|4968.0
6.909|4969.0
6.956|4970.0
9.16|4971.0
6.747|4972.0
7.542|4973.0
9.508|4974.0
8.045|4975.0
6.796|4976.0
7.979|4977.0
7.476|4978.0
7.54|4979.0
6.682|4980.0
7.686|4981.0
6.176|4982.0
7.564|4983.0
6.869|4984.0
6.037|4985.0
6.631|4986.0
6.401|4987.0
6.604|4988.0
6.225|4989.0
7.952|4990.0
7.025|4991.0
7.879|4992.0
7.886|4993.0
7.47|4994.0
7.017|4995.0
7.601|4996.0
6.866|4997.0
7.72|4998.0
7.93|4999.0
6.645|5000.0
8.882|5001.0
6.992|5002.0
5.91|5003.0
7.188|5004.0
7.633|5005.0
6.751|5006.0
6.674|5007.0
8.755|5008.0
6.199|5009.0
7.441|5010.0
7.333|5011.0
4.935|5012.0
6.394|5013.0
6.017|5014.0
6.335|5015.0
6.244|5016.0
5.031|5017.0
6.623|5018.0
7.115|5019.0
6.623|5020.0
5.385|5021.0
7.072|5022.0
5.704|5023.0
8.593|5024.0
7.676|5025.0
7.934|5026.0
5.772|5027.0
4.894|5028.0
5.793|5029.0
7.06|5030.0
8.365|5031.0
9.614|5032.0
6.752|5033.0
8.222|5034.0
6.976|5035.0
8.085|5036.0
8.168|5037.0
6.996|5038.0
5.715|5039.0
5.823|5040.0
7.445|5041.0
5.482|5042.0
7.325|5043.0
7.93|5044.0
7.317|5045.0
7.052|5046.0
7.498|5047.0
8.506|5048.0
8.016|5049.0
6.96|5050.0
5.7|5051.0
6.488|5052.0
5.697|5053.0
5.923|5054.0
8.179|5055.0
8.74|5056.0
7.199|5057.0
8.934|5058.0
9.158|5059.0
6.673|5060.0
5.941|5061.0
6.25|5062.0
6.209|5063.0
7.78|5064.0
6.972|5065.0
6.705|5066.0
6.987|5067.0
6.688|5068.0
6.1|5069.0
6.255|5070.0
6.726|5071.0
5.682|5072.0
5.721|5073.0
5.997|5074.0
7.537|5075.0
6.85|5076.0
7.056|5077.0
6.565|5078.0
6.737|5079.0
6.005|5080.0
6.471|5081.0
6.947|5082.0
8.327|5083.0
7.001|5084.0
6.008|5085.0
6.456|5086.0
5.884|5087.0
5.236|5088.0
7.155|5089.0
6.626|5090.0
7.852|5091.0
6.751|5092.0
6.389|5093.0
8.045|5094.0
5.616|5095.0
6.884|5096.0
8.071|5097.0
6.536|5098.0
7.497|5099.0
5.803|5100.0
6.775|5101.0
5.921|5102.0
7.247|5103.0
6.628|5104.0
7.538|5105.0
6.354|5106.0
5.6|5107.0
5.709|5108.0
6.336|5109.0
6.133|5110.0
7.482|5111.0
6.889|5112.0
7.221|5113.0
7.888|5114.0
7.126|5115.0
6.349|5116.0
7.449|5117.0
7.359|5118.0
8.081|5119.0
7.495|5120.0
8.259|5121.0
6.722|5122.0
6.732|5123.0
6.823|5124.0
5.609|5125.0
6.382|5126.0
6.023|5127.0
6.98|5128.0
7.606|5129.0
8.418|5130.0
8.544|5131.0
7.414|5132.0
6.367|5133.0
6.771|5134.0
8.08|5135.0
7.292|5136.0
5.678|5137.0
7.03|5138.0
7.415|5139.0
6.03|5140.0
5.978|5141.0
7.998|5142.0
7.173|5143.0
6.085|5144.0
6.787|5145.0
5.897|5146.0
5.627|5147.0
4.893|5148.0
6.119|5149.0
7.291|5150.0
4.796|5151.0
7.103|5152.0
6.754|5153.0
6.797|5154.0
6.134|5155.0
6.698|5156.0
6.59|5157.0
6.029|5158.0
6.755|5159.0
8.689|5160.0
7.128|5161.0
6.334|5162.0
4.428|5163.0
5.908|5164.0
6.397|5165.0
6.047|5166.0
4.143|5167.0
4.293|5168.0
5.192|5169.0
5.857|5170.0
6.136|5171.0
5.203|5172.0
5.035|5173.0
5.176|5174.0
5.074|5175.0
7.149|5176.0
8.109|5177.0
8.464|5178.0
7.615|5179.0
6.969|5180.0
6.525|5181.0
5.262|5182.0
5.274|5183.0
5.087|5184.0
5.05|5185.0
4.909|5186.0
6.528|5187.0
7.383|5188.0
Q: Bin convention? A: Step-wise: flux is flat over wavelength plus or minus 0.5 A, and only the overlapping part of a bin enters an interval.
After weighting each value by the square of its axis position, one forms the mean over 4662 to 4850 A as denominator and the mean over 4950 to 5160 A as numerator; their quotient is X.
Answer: 1.10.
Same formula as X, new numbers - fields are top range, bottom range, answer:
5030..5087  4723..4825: 1.09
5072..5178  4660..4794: 1.12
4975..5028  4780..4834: 1.02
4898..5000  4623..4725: 1.17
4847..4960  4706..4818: 1.06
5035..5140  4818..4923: 1.05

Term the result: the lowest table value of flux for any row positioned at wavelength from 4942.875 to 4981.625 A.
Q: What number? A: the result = 5.299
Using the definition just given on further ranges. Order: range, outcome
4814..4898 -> -1.491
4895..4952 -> 4.846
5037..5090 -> 5.236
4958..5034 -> 4.894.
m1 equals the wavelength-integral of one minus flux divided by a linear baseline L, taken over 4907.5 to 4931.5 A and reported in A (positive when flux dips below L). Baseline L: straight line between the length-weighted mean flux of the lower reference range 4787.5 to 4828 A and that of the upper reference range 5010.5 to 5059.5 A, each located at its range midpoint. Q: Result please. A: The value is 0.78 A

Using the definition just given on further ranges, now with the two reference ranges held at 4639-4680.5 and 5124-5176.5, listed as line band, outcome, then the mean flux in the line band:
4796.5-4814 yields -2.5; 7.6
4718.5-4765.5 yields -3.4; 7.2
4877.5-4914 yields -3.6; 7.25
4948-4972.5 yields -2.5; 7.21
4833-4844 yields -1.3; 7.41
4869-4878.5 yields 0.3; 6.4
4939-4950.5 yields -2.6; 8.01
